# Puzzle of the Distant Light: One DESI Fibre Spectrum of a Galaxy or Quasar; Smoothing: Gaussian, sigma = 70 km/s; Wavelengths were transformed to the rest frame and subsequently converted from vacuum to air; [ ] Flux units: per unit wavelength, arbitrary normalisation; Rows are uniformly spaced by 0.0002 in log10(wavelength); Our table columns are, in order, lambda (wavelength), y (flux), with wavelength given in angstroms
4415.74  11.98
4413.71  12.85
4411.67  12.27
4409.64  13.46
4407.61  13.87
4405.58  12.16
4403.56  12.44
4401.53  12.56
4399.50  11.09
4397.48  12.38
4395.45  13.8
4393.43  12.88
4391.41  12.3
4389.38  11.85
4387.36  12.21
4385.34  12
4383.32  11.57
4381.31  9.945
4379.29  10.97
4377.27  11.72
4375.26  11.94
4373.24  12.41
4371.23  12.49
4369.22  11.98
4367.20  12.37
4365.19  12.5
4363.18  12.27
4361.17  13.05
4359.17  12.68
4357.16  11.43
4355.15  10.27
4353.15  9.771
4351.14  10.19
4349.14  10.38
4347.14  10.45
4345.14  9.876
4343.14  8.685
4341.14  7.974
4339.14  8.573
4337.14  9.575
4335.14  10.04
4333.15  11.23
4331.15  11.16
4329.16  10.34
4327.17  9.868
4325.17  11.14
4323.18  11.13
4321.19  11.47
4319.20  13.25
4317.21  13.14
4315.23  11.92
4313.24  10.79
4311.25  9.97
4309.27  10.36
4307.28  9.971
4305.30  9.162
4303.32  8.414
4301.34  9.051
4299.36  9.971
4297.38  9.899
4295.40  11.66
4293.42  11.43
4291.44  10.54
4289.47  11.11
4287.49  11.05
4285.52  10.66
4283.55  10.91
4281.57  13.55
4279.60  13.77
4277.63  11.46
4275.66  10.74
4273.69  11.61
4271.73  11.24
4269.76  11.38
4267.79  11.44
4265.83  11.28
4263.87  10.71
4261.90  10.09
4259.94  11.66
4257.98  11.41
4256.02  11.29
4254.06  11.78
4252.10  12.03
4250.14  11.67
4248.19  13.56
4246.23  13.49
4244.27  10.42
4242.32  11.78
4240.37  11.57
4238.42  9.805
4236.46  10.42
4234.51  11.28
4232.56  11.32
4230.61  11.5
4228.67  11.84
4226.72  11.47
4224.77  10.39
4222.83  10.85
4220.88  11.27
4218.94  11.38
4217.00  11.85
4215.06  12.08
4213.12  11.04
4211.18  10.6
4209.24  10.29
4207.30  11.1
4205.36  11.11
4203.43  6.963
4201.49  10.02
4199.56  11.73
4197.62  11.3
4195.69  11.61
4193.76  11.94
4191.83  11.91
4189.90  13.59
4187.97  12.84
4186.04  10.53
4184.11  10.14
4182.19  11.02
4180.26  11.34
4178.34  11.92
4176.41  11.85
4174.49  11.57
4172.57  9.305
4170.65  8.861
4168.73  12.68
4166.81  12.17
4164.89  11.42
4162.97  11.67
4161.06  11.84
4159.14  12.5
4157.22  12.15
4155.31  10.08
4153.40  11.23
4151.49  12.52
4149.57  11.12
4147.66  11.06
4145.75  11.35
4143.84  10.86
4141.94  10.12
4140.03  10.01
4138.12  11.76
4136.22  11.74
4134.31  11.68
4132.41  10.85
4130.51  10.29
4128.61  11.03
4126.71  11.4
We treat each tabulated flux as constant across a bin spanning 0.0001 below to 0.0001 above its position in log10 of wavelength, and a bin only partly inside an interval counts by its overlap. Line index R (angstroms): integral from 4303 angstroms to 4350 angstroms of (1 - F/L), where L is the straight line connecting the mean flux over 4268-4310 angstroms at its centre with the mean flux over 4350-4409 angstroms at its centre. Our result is 3.8 angstroms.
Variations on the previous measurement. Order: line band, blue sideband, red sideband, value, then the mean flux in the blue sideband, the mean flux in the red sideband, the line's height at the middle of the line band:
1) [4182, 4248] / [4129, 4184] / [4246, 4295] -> 1.1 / 11.2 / 11.6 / 11.4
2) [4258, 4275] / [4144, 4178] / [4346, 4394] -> 0.5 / 11.4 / 11.6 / 11.5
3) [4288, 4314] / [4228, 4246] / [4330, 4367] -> 1.6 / 11.2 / 10.6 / 10.9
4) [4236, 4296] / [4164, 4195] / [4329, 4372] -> -2.0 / 11.4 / 10.8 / 11.1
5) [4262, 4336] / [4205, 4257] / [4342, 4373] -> 2.1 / 11.4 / 11.2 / 11.3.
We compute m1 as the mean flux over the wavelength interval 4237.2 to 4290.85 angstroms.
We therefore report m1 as 11.5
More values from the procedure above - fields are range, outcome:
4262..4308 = 10.9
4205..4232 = 11.2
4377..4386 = 11.2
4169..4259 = 11.3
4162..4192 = 11.4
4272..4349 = 10.7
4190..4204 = 11.1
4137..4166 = 11.3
